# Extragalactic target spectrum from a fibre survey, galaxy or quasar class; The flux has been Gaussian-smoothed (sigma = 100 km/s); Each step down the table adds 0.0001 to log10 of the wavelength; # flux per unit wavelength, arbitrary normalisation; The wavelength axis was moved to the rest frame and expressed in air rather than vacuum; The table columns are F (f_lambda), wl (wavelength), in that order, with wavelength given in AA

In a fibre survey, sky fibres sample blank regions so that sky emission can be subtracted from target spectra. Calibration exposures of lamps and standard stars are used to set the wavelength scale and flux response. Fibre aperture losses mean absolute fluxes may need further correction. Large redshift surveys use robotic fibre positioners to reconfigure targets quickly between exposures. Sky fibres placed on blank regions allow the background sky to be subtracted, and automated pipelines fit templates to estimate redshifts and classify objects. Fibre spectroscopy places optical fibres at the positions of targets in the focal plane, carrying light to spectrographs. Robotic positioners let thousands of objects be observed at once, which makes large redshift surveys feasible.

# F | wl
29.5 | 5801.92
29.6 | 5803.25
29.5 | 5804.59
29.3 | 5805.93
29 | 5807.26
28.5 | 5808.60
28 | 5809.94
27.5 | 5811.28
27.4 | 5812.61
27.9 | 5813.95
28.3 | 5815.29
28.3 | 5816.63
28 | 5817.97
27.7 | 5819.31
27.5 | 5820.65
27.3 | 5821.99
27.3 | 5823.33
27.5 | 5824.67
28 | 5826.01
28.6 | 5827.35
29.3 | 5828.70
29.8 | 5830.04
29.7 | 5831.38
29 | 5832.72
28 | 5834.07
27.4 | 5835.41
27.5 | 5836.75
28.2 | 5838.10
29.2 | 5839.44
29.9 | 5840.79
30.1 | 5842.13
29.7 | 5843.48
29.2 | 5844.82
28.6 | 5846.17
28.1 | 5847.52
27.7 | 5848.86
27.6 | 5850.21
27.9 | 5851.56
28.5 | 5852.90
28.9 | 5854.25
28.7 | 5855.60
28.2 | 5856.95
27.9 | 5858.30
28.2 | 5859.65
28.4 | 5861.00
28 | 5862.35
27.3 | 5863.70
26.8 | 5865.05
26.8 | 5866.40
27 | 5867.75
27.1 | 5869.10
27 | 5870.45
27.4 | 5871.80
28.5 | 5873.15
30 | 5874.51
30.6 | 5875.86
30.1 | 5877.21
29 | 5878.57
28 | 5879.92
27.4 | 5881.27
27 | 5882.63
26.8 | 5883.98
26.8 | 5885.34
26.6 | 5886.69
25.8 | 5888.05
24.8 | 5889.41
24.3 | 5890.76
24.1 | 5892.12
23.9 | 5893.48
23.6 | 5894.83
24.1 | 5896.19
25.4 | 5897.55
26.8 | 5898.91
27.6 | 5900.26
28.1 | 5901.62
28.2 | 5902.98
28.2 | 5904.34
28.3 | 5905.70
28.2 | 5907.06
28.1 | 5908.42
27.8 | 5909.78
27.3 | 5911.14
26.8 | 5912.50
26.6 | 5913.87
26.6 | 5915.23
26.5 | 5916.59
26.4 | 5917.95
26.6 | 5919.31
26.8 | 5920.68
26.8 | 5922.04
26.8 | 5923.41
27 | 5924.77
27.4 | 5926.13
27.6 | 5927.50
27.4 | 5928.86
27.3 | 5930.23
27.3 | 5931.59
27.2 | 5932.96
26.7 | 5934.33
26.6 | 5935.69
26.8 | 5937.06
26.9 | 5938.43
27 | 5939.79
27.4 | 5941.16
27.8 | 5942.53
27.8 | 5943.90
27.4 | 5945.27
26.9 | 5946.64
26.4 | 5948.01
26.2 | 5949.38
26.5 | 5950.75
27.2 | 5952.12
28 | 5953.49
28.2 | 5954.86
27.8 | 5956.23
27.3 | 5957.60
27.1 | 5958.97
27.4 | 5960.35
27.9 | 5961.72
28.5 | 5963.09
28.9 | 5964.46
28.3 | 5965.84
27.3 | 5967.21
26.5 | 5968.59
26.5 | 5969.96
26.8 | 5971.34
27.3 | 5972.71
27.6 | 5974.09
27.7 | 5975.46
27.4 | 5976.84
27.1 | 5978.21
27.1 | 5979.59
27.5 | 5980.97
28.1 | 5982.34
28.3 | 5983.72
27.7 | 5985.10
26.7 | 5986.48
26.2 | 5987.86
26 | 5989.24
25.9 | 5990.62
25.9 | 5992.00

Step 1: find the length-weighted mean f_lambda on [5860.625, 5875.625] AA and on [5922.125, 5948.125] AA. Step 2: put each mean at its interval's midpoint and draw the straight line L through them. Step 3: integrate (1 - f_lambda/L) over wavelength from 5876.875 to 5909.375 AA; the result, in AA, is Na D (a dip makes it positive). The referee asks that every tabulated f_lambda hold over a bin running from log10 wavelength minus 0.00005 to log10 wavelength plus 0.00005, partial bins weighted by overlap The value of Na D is 1.0 AA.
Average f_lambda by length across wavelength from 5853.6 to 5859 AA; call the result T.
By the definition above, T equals 28.4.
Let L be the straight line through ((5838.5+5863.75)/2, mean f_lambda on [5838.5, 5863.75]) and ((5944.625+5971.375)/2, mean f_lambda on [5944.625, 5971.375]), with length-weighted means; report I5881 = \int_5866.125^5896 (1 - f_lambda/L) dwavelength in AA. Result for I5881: 1.41 AA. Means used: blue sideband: 28.6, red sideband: 27.4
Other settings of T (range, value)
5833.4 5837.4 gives 27.7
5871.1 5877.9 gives 29.3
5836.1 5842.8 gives 29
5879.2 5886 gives 27.2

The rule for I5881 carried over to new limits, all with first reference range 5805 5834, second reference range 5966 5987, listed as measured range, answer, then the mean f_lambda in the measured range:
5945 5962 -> 0.1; 27.2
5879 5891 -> 0.6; 26.5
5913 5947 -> 0.7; 27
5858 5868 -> 0.2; 27.6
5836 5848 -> -0.3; 28.9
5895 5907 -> 0.3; 27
